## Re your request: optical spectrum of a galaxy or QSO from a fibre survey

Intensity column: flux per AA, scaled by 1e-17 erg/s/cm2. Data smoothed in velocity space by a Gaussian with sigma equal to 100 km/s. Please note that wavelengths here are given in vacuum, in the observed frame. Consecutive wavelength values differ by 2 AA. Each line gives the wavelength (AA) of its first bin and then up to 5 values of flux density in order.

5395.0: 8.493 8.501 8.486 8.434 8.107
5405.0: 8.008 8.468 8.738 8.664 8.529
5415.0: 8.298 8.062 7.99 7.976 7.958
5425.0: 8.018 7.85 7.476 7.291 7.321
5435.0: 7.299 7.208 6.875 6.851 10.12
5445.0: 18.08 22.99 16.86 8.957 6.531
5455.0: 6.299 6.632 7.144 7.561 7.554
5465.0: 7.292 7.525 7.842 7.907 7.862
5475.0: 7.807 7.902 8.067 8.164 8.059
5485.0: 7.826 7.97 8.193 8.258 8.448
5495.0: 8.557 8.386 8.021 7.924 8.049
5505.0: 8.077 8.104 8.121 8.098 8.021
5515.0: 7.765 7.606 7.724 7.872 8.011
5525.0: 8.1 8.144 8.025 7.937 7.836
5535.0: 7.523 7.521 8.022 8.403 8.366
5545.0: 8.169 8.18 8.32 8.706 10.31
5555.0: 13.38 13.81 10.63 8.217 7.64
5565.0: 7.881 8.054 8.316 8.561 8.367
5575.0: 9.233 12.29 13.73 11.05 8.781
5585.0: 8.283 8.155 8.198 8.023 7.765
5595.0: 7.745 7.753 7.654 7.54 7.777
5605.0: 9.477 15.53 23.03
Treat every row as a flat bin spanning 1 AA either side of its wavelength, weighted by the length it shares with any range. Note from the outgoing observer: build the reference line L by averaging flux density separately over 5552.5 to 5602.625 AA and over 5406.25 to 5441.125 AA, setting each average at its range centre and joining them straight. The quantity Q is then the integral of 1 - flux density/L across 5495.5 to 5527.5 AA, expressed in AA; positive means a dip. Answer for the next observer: 2.3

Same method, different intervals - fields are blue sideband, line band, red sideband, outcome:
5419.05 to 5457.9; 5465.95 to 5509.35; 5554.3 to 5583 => 7.1 AA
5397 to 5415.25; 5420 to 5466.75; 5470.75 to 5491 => -4.7 AA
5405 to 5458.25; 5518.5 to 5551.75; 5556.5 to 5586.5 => 4.9 AA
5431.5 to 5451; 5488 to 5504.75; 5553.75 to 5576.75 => 3.6 AA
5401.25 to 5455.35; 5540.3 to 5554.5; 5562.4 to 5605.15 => 0.0 AA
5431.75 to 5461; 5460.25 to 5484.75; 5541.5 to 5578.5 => 4.9 AA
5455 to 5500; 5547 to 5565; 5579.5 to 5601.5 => -3.6 AA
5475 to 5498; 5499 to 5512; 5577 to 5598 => 0.4 AA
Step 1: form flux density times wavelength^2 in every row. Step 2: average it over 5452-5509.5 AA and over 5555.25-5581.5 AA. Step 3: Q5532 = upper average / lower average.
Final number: 1.3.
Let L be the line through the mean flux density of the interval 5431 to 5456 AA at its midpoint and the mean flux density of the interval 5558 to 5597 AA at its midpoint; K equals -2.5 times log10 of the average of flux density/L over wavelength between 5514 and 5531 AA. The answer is 0.201 mag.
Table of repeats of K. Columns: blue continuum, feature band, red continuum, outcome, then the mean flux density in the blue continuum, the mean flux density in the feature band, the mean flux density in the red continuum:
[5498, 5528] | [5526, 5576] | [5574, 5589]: 0.04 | 7.98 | 8.78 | 10.1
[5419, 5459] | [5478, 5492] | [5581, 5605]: 0.11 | 9.31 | 8.08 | 8.16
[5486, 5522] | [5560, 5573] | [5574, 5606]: 0.08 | 8.07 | 8.13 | 8.97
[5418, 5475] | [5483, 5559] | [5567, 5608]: 0.07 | 8.81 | 8.45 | 9.18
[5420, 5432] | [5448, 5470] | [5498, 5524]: -0.05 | 7.76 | 8.2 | 7.95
